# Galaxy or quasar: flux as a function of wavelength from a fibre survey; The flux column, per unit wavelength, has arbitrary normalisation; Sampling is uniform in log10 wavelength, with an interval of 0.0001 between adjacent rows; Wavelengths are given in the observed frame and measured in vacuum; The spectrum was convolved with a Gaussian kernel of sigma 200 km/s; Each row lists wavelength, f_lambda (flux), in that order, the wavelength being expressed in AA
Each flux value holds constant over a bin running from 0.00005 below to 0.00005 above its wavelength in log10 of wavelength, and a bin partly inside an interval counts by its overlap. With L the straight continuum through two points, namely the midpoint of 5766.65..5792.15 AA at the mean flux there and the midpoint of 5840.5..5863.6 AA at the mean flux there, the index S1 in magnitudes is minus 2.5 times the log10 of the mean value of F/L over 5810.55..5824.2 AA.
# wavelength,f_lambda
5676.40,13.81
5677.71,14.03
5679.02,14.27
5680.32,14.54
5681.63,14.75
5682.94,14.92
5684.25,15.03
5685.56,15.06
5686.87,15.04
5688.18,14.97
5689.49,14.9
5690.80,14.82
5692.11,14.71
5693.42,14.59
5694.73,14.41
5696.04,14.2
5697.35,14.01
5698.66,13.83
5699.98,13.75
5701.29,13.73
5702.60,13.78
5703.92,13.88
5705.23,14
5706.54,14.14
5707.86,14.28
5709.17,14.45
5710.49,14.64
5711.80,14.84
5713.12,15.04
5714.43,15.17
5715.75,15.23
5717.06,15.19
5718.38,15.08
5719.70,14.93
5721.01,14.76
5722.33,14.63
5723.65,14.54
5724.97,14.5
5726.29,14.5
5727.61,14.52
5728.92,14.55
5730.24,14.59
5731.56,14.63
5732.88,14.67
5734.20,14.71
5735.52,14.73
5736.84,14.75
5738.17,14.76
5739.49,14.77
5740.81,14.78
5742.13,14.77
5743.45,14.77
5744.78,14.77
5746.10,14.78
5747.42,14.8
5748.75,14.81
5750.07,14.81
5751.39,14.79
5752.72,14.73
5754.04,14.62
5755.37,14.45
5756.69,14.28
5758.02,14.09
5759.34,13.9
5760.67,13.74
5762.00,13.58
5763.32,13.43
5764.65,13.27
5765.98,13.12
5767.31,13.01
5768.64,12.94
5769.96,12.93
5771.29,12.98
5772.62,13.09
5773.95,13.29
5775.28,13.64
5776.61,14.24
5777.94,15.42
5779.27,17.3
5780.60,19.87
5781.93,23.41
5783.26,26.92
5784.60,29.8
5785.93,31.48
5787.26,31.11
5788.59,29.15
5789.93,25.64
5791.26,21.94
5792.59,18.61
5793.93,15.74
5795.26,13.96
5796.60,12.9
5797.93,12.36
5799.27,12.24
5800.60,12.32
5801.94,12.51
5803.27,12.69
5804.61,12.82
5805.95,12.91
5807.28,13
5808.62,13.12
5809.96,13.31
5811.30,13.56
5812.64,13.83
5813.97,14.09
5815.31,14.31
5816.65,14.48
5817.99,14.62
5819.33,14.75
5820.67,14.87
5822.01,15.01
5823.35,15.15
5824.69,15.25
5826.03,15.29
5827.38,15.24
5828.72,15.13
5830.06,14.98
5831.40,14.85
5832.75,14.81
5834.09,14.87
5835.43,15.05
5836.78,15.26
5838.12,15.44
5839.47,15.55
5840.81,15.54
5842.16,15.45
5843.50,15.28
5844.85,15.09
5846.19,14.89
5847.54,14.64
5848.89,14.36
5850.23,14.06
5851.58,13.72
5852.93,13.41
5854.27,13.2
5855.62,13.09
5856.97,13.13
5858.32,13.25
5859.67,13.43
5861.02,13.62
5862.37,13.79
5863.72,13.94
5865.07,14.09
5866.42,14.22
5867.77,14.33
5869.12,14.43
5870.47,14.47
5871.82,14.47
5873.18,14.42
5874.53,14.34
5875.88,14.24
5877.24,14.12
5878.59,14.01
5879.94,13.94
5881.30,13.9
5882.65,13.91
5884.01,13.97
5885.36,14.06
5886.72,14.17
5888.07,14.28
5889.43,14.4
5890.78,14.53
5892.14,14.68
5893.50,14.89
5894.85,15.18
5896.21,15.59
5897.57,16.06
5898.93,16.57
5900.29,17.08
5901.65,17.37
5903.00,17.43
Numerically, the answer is 0.16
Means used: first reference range 19.9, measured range 14.5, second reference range 14.1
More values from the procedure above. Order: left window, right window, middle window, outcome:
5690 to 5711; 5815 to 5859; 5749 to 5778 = 0.046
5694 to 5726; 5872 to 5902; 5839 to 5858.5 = 0.028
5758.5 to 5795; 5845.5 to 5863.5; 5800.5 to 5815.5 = 0.236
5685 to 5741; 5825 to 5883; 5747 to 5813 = -0.117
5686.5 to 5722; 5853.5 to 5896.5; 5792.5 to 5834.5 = 0.012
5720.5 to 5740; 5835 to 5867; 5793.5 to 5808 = 0.114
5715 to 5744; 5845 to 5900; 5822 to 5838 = -0.050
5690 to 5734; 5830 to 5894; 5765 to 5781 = 0.017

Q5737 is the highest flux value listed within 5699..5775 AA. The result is 15.23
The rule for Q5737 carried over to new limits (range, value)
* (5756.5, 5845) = 31.48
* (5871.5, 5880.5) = 14.47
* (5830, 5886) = 15.55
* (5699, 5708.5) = 14.28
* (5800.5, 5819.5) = 14.75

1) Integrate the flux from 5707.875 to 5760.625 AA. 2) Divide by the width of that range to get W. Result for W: 14.7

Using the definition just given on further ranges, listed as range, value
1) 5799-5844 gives 14.4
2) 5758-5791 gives 18.2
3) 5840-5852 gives 14.8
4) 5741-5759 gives 14.6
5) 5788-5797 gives 19.8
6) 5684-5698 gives 14.7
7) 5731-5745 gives 14.7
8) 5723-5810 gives 15.8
